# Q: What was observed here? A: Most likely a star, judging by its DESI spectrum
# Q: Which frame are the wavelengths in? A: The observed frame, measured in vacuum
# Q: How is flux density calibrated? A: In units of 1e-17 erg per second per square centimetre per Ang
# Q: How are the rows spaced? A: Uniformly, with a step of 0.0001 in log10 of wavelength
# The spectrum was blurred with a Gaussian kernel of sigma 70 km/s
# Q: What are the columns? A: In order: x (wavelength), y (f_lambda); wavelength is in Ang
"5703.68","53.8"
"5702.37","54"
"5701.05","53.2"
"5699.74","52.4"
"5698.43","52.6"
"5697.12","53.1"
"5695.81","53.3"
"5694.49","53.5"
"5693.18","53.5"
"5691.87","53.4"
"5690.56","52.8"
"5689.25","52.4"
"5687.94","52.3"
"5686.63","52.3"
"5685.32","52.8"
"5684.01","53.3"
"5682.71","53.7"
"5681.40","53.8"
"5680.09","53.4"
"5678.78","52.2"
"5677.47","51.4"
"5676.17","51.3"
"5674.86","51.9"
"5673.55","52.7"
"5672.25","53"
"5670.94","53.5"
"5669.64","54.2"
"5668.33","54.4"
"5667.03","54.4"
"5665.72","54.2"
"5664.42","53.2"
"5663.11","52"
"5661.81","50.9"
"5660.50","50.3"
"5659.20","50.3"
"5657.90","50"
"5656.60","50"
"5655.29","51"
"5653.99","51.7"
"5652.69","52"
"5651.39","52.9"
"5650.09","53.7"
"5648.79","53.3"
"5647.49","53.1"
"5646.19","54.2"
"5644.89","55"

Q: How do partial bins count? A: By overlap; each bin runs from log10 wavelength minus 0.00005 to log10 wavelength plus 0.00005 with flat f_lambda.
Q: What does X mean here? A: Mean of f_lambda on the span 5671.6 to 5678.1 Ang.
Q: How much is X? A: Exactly 52.1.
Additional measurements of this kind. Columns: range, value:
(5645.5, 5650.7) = 53.6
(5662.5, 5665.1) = 52.6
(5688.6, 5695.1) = 53.1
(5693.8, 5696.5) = 53.3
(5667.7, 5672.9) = 53.8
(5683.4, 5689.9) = 52.6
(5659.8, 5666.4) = 52.1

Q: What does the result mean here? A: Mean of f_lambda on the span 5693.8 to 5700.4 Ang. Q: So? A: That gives 53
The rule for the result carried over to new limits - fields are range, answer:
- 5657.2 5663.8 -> 50.7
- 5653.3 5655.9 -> 51.4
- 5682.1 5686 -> 53.3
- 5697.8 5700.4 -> 52.6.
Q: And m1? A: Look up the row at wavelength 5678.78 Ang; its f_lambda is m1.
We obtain 52.2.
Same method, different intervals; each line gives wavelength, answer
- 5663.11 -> 52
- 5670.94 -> 53.5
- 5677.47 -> 51.4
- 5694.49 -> 53.5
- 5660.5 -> 50.3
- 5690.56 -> 52.8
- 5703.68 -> 53.8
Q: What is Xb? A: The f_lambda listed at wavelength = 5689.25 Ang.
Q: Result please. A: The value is 52.4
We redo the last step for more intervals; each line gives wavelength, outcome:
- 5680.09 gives 53.4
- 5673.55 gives 52.7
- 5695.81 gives 53.3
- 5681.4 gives 53.8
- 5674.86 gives 51.9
